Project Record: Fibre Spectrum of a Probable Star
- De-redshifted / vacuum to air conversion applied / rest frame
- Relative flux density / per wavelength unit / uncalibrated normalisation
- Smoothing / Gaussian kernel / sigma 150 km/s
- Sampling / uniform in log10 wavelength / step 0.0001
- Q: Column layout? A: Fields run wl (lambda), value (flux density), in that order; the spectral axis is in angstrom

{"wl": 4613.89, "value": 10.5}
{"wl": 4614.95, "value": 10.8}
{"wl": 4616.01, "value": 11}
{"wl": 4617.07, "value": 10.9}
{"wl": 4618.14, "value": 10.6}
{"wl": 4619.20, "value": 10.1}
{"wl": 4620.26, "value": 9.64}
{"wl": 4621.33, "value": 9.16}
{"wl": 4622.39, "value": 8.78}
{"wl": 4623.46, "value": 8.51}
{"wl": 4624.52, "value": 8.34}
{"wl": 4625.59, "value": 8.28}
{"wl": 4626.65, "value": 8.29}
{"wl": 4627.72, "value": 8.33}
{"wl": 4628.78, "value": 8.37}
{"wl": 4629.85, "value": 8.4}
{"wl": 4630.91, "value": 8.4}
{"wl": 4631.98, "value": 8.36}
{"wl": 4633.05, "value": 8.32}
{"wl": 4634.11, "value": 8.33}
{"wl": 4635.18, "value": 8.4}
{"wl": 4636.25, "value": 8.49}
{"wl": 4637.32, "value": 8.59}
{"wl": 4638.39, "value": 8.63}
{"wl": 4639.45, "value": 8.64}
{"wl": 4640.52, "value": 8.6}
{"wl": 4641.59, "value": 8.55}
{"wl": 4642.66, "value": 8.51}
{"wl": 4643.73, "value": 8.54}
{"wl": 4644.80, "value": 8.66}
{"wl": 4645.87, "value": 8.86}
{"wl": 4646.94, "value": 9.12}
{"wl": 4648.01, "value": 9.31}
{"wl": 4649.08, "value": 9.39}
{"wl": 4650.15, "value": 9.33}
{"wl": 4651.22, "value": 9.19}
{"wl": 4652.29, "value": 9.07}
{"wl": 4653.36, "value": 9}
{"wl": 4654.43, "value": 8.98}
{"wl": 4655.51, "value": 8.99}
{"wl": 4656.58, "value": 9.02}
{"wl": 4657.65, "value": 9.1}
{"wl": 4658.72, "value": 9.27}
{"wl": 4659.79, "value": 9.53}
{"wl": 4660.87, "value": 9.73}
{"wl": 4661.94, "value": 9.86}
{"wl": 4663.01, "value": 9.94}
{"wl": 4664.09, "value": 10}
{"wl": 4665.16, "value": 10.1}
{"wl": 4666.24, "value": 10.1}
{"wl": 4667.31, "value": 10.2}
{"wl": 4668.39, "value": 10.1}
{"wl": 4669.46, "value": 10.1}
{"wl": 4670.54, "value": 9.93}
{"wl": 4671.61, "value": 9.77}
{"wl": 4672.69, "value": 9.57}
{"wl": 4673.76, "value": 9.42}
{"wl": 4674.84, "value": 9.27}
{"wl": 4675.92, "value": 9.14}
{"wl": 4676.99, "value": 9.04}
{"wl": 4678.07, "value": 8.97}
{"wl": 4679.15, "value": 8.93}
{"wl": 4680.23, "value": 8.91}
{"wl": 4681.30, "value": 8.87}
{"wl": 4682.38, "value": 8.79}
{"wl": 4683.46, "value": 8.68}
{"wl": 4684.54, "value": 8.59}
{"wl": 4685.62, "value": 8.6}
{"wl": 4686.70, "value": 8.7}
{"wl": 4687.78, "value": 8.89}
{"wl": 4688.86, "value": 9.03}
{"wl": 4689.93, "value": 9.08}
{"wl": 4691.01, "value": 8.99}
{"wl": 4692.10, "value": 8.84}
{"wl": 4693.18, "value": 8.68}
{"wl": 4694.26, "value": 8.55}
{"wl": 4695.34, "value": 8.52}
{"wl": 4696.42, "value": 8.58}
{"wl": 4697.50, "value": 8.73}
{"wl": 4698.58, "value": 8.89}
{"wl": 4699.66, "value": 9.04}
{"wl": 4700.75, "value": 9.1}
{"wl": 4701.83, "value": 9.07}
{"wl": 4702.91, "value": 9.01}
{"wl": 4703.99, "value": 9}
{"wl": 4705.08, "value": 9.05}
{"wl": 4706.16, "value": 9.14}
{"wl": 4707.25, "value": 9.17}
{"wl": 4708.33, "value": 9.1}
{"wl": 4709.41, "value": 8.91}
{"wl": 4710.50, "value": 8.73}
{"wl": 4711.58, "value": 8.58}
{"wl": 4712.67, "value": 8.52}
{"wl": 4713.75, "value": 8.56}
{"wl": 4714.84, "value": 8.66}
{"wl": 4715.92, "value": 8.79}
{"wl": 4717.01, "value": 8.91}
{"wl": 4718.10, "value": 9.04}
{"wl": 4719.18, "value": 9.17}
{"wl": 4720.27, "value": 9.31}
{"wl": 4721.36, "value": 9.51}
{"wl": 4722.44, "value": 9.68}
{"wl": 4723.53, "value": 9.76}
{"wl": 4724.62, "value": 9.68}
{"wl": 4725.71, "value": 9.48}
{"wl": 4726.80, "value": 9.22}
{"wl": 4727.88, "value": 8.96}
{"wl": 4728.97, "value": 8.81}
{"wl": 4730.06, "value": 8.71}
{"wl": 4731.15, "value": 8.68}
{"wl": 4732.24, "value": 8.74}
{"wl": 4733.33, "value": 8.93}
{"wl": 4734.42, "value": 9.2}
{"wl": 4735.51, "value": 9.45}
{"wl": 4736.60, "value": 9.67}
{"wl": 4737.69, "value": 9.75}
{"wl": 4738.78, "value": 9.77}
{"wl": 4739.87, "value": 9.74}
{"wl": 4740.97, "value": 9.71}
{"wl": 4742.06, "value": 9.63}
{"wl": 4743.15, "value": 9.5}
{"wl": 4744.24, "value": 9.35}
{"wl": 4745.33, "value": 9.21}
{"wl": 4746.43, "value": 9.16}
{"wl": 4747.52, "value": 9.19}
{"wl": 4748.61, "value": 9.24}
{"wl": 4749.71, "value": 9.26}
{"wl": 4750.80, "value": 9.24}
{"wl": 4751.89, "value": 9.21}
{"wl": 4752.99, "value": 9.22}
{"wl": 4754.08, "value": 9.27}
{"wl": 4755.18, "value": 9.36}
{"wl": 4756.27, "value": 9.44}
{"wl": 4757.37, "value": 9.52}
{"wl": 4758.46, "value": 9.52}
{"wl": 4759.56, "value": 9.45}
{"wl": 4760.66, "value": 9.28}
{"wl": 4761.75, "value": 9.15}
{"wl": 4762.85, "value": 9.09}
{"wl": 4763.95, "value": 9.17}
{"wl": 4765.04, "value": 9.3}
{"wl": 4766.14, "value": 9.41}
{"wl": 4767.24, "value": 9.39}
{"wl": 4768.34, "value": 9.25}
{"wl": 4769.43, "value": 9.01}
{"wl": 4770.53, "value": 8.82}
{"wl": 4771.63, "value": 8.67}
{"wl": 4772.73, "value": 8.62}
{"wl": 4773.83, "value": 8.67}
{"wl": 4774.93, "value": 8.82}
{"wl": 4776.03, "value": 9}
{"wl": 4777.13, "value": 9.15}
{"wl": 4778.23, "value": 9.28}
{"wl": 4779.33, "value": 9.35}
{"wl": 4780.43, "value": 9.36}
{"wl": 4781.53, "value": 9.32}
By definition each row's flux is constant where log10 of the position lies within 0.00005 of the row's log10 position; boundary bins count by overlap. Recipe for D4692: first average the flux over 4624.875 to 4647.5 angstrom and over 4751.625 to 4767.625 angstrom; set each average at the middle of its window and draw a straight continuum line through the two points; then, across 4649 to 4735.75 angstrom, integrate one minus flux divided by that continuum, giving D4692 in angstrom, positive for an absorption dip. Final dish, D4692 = -2.7 angstrom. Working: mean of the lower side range 8.51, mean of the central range 9.14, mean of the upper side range 9.32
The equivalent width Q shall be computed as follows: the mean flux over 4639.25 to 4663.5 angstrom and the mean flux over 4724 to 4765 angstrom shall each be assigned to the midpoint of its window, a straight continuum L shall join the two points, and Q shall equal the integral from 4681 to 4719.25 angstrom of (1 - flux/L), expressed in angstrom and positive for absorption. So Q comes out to 1.5 angstrom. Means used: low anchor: 9.1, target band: 8.84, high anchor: 9.3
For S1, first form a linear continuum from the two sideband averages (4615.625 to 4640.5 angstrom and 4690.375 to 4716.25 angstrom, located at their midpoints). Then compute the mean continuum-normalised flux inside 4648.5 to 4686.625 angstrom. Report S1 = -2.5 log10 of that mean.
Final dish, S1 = -0.06 mag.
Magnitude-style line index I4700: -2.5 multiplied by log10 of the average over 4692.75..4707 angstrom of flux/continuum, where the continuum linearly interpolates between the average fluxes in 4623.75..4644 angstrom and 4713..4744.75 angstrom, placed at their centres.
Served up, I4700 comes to 0.01 mag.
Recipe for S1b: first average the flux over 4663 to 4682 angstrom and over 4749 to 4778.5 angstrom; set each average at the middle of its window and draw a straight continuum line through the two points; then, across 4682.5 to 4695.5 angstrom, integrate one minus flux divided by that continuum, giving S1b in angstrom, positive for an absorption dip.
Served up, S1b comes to 1.0 angstrom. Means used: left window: 9.56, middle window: 8.77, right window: 9.17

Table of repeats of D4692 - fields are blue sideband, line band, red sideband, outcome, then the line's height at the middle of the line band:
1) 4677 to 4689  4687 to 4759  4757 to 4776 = -1.3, 8.96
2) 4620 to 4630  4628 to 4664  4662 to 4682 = 0.5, 9.03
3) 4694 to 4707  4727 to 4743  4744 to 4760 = -0.2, 9.17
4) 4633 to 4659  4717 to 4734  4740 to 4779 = -0.1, 9.11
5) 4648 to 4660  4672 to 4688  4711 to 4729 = 0.3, 9.15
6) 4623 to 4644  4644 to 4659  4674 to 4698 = -0.9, 8.58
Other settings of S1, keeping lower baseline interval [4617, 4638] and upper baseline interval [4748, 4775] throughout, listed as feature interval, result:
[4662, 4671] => -0.13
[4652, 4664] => -0.06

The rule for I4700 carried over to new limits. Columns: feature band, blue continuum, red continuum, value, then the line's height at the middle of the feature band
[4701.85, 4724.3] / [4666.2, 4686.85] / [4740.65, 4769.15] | 0.03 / 9.3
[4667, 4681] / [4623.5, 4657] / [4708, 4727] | -0.07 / 8.86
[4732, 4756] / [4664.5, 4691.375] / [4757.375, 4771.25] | -0.01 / 9.25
